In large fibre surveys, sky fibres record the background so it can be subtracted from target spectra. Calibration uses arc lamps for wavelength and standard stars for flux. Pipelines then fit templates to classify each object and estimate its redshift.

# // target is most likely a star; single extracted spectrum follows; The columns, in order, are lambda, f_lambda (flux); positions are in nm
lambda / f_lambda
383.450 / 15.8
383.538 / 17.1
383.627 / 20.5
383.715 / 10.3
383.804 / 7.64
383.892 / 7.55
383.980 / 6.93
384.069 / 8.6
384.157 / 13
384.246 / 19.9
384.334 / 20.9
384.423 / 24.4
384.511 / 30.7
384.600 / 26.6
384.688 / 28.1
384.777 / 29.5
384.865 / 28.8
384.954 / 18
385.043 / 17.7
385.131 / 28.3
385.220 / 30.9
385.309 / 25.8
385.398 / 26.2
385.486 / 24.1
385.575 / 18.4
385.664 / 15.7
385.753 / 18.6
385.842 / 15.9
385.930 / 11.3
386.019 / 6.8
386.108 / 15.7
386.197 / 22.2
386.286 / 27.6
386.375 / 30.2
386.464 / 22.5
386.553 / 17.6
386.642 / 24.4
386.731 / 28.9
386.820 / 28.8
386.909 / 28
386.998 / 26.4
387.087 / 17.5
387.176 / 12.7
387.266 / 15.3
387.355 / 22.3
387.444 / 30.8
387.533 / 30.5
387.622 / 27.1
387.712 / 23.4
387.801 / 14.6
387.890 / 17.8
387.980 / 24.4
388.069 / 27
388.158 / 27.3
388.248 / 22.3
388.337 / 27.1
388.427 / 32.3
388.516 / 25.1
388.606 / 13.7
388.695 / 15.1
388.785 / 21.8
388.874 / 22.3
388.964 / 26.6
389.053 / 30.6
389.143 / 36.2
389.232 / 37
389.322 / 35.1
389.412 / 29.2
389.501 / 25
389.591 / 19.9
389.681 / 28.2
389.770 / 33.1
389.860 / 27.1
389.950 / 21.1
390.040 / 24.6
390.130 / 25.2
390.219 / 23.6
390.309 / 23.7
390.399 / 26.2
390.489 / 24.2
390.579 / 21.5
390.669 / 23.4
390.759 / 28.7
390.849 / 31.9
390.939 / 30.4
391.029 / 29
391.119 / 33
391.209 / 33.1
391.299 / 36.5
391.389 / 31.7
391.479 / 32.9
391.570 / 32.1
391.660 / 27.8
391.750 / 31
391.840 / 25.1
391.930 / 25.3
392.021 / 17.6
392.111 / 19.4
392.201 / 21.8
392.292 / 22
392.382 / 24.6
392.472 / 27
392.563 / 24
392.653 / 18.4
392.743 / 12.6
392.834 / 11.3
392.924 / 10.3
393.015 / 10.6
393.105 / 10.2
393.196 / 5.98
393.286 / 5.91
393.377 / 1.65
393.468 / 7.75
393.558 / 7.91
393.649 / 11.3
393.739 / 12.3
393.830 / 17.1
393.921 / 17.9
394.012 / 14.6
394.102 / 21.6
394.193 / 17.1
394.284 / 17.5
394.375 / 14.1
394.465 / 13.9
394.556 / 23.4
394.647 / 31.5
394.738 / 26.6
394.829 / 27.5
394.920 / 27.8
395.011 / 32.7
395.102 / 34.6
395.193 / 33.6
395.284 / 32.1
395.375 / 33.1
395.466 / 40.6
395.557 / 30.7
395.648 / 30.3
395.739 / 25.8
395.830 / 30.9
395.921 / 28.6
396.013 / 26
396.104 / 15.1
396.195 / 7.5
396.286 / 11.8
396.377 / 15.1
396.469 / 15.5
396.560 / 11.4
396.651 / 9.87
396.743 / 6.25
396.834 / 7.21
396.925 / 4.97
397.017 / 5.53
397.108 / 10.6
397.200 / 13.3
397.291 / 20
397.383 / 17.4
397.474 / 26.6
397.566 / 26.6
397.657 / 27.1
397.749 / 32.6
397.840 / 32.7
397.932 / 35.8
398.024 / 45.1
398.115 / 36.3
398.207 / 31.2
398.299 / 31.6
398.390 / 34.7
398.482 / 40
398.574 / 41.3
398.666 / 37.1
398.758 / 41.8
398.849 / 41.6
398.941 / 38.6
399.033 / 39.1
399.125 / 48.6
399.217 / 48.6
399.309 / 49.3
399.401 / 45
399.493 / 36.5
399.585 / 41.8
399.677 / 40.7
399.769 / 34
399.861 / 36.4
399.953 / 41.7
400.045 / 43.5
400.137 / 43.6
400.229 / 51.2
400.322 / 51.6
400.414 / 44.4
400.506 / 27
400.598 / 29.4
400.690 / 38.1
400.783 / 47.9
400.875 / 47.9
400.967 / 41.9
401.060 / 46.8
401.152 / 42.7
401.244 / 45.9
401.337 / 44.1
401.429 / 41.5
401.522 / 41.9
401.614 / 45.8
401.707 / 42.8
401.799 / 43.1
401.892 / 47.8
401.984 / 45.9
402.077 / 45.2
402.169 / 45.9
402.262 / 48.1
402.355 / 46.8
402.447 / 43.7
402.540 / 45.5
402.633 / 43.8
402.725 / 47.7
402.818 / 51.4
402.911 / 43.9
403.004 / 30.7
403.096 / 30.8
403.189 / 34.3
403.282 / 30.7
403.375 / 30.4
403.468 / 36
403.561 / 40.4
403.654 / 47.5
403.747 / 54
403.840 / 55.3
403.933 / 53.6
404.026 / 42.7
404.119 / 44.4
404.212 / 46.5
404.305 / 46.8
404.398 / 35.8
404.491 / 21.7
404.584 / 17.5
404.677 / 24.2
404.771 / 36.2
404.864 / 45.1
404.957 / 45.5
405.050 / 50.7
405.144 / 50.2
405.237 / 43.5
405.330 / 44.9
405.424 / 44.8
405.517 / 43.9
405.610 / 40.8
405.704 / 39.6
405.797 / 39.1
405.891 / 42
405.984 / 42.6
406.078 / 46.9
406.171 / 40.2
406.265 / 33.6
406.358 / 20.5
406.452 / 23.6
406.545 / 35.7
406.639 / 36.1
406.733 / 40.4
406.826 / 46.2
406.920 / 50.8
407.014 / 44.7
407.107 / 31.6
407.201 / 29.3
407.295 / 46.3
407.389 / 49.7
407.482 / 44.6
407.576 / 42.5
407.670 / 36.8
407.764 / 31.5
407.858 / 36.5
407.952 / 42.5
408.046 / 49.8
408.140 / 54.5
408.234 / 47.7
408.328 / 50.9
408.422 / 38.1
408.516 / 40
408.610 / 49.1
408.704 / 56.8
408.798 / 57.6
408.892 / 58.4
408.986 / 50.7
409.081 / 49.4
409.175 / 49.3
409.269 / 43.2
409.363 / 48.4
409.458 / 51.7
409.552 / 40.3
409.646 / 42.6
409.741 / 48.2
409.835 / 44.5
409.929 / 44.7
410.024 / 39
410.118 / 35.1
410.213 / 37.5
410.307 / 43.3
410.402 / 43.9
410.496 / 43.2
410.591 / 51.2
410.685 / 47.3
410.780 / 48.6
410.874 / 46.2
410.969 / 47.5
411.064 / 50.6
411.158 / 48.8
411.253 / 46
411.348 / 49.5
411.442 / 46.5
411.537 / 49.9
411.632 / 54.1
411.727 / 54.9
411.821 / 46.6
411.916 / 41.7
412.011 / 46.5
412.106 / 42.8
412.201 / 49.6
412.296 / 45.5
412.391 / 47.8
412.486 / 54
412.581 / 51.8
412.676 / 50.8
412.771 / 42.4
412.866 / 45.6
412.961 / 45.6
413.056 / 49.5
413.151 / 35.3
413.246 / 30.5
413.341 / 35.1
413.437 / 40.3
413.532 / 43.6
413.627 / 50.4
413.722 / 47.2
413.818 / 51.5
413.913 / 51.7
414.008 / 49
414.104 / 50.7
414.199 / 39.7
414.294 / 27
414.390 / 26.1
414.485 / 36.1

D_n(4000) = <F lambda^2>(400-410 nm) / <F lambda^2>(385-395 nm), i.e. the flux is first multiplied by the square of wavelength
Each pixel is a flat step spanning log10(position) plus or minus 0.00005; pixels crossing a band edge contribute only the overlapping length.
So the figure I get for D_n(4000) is 2.0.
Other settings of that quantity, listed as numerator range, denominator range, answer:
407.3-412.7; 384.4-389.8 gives 2.17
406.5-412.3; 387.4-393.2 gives 2.01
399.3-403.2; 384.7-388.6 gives 2.01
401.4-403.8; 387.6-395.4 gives 1.93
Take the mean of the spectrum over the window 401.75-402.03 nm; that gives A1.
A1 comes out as 45.7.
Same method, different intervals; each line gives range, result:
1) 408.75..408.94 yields 58.1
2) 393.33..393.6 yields 5.74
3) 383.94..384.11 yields 7.74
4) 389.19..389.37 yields 35.8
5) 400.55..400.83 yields 38.4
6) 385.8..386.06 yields 11.4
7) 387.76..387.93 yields 16.2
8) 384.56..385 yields 26.2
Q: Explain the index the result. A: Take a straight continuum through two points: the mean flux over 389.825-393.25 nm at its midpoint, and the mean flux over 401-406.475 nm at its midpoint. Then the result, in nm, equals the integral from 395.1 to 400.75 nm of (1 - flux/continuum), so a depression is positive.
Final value 0.45 nm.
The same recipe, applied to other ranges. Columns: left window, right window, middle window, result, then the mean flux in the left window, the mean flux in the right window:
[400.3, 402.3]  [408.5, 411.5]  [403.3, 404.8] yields 0.17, 43.3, 46.9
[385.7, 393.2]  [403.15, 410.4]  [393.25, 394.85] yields 0.72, 23.9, 42.3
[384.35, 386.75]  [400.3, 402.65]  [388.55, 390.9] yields 0.18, 22.7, 43.6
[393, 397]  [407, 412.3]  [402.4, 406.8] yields -0.47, 18.8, 45.8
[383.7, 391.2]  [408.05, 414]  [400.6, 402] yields -0.25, 23.4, 46.7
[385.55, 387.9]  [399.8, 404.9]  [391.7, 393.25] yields 0.54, 21.2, 41.8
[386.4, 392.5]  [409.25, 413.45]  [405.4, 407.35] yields 0.10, 25.7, 45.6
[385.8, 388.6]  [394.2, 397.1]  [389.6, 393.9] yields 0.03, 22.6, 21.4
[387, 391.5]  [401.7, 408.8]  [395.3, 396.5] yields 0.30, 26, 41.8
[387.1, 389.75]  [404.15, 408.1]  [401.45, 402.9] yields -0.37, 24.8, 39.6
